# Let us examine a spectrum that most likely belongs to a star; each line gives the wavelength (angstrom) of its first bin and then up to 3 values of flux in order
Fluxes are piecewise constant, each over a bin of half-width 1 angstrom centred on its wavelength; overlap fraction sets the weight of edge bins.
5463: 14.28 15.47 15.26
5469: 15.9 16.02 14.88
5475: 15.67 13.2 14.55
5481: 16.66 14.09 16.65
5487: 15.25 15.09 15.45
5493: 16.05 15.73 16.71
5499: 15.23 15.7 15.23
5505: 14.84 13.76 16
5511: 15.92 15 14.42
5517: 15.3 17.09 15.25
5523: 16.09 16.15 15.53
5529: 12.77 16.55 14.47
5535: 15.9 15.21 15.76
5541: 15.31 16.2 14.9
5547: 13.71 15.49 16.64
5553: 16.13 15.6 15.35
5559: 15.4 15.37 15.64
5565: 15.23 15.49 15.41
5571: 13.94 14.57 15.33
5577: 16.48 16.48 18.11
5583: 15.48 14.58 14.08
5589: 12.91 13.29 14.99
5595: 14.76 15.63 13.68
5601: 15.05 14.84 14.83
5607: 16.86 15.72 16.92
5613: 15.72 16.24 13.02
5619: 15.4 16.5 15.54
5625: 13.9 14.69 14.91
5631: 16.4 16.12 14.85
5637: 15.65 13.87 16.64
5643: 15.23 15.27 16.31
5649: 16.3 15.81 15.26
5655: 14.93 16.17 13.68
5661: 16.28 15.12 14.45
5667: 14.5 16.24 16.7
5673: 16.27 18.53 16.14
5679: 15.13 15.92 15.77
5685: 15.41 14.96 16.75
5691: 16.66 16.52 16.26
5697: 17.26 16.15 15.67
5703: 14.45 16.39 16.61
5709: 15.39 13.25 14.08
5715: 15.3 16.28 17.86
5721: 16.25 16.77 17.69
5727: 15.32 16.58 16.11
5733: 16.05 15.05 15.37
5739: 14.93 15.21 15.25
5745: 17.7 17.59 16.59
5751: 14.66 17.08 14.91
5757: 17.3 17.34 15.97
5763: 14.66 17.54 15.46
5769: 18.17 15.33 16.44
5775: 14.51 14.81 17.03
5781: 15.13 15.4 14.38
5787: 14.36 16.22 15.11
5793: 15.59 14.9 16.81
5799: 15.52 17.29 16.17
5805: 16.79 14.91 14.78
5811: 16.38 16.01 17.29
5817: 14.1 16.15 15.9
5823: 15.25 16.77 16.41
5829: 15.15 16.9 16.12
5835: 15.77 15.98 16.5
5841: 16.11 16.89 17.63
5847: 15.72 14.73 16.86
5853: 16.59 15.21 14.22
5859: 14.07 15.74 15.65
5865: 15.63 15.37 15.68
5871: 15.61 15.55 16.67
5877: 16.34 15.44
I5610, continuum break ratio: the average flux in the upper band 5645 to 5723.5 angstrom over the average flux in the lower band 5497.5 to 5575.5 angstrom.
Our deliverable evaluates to 1.0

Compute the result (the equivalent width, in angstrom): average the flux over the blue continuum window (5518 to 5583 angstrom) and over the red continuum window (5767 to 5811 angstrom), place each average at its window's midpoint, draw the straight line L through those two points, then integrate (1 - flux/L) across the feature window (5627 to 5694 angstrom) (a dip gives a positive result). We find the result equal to -0.4 angstrom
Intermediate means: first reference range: 15.5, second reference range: 15.7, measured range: 15.7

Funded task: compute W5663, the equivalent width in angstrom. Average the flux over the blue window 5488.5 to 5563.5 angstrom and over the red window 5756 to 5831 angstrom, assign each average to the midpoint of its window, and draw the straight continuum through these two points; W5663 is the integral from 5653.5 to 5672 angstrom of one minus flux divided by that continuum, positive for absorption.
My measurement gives 0.4 angstrom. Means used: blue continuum 15.4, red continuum 15.9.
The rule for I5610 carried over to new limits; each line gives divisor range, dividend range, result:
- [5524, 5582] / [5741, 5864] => 1.03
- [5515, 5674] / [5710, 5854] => 1.04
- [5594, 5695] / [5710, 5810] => 1.02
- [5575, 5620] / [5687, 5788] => 1.05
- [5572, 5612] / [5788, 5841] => 1.05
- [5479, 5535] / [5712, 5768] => 1.04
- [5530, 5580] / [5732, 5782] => 1.03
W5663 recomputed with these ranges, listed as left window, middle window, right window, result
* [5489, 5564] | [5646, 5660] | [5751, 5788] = 0.1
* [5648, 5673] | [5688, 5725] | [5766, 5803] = -1.1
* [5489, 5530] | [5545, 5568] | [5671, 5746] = 0.2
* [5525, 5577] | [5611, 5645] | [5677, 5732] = 0.6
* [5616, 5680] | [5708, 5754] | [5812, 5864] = -0.7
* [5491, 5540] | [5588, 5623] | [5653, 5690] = 1.1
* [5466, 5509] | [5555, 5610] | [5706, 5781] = 1.5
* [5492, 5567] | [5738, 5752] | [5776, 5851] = -0.2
